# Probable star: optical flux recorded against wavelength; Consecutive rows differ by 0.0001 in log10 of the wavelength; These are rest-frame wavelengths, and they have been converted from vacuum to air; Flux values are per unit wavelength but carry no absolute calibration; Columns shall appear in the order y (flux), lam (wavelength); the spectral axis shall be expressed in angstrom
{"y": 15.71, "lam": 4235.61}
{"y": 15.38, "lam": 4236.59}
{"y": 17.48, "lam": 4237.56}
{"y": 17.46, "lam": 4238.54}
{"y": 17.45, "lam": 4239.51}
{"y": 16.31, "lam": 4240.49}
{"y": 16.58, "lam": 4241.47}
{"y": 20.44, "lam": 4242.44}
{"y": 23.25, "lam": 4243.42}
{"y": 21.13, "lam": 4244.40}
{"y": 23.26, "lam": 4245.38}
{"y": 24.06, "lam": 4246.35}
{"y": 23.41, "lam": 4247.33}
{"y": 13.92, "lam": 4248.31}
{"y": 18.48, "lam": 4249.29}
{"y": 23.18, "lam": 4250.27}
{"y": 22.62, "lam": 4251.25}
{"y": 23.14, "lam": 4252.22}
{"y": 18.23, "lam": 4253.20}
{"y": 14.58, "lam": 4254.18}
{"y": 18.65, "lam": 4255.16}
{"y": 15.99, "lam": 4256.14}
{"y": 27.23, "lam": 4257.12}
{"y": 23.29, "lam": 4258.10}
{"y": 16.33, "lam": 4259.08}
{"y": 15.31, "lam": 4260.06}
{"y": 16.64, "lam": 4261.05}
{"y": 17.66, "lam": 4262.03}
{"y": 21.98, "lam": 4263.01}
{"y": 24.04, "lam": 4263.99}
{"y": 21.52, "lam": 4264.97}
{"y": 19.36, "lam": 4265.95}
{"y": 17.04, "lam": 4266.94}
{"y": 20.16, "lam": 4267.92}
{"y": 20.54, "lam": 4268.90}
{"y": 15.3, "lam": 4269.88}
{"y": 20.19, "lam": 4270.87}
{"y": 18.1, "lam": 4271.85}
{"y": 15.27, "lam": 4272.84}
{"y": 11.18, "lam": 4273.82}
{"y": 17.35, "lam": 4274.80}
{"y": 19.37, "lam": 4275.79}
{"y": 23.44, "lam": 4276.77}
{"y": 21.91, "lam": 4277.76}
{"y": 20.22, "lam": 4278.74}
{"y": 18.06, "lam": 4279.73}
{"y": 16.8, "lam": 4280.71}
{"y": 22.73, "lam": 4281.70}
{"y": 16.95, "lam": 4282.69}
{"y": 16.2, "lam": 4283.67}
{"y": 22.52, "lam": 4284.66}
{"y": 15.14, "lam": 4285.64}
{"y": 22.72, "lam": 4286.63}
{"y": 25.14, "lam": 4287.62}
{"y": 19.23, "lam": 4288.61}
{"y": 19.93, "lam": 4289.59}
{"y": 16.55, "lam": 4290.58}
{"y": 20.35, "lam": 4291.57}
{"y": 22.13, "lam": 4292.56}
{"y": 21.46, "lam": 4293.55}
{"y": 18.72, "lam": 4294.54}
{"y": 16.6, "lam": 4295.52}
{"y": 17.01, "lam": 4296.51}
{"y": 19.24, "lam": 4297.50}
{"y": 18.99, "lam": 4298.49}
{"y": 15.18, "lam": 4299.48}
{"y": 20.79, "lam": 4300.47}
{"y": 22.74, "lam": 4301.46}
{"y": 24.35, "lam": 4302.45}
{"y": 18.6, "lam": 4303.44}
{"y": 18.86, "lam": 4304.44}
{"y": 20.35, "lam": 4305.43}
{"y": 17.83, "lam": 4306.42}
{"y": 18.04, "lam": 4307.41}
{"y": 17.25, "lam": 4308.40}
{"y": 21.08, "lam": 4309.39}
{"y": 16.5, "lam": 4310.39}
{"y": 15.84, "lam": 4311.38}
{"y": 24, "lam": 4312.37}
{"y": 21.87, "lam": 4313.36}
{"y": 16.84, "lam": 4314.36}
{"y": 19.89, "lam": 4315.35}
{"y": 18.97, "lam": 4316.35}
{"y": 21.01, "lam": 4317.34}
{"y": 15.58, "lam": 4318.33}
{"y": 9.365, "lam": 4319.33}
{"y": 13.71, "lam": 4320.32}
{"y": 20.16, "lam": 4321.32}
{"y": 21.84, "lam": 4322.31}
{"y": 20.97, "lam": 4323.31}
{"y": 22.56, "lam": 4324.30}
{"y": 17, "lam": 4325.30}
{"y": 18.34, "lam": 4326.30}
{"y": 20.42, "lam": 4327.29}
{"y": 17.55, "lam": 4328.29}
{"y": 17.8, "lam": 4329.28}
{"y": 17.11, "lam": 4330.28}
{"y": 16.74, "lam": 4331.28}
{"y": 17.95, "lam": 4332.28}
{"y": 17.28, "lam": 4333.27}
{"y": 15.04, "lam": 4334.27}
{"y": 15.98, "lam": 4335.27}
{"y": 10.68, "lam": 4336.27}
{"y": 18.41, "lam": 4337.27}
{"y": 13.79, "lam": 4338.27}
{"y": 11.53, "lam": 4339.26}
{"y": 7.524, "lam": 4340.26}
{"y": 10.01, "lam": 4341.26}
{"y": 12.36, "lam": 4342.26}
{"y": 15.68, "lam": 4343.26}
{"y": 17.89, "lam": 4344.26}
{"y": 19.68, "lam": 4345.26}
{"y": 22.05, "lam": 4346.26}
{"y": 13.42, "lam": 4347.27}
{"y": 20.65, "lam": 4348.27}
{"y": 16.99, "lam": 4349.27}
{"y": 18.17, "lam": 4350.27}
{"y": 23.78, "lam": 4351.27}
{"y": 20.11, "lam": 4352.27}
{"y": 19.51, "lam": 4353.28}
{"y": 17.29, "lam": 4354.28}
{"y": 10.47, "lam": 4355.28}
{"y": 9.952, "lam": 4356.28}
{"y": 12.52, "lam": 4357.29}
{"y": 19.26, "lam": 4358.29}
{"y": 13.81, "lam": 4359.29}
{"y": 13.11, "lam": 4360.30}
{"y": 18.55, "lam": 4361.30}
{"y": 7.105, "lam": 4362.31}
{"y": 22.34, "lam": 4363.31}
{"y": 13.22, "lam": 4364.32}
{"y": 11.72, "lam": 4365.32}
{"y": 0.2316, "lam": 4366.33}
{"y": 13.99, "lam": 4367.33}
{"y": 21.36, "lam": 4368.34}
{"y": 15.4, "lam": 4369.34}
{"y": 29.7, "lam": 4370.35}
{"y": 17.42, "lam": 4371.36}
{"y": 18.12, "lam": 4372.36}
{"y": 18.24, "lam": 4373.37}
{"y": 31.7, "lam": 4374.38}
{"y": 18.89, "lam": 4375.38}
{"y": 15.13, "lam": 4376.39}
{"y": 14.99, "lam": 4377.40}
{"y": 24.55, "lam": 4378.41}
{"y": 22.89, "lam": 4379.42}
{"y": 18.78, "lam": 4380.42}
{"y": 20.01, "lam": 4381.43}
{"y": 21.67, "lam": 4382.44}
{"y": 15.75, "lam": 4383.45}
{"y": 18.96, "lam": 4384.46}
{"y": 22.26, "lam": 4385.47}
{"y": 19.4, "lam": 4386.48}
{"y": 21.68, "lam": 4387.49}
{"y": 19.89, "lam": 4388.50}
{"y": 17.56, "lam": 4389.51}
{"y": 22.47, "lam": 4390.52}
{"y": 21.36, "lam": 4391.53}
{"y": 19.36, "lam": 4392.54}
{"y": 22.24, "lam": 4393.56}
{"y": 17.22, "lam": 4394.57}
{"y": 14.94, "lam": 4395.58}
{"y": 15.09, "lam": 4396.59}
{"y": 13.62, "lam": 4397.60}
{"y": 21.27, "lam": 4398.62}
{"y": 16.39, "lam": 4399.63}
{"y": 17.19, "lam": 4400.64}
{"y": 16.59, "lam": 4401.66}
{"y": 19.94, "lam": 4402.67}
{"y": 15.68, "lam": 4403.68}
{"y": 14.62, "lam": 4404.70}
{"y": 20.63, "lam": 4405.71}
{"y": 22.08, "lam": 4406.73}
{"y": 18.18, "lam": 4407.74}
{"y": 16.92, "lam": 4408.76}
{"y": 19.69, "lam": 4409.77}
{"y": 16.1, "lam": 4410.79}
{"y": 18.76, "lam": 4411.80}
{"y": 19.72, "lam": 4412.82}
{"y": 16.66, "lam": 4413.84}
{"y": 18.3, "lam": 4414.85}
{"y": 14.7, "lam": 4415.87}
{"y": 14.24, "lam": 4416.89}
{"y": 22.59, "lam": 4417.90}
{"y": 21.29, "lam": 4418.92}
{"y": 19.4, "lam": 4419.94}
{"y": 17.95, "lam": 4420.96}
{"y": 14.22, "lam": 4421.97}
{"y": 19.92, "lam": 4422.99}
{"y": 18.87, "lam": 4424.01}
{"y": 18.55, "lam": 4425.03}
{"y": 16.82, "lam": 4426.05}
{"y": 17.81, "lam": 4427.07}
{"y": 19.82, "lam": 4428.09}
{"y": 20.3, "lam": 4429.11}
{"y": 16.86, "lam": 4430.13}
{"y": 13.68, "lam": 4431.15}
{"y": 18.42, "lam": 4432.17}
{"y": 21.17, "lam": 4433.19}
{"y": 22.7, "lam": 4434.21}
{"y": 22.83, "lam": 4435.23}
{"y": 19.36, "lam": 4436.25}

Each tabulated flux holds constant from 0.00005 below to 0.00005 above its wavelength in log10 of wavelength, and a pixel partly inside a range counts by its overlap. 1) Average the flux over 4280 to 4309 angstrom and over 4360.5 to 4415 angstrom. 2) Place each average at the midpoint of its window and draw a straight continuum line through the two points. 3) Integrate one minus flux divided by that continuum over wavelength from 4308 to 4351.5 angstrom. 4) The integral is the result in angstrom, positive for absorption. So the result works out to 3.9 angstrom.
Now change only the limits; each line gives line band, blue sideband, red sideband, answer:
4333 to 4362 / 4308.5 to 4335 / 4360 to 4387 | 4.0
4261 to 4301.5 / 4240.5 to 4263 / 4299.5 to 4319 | 0.8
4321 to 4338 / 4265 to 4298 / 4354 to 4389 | 0.3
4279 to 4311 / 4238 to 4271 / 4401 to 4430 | 0.0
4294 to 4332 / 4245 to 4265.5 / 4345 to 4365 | -1.3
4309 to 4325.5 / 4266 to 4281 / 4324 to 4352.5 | -1.4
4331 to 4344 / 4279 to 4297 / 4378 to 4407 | 3.5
